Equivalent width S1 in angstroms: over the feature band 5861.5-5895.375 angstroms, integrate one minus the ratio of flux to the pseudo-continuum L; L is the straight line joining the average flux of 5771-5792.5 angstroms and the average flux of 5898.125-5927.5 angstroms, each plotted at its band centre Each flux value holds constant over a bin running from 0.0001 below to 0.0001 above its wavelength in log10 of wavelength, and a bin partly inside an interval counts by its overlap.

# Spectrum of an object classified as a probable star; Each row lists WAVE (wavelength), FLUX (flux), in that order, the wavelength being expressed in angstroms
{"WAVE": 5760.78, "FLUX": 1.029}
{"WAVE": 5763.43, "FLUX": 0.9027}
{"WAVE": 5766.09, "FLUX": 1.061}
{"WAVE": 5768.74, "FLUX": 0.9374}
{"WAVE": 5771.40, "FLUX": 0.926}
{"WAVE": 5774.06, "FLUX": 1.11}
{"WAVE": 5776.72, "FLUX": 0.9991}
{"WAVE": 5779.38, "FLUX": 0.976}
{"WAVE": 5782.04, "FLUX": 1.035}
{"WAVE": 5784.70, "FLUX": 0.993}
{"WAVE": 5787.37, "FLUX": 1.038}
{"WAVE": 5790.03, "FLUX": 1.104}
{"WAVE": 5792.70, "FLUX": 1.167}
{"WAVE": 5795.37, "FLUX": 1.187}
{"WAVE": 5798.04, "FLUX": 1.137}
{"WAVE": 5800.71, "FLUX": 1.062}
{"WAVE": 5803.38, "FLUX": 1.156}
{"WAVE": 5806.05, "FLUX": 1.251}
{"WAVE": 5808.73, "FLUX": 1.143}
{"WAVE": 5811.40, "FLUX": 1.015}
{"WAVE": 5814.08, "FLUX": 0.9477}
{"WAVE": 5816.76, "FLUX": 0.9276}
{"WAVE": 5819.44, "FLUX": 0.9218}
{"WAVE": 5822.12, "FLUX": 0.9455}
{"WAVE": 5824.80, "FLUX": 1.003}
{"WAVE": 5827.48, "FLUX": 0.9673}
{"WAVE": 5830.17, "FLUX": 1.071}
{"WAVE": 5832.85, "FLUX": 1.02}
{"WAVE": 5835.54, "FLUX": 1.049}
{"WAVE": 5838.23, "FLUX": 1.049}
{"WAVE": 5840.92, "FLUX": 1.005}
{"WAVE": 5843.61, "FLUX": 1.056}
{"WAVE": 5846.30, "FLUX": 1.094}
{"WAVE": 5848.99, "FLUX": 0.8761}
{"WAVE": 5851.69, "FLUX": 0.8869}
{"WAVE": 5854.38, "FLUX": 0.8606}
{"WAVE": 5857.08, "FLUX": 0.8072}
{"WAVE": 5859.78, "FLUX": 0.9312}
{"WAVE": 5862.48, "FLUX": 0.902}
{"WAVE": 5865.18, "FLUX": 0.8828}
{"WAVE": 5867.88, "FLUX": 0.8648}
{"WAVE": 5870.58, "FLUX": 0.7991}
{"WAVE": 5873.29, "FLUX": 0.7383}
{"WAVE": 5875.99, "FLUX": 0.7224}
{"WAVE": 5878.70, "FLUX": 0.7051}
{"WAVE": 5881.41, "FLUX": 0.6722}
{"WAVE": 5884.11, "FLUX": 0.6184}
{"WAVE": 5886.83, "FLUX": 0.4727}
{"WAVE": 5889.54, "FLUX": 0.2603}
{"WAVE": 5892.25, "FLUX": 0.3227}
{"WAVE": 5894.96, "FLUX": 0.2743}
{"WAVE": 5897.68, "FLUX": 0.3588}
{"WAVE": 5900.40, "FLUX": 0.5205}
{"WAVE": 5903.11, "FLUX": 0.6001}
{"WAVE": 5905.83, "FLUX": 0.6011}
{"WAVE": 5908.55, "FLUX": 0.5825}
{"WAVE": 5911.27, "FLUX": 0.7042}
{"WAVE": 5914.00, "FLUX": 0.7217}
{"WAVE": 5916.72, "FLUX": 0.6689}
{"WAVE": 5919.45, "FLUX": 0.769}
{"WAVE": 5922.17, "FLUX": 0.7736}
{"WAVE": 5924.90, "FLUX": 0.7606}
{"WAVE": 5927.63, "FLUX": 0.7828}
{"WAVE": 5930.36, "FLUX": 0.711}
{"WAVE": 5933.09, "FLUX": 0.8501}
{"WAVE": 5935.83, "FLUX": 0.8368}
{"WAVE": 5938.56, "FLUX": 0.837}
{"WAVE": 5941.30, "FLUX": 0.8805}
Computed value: 5.7 angstroms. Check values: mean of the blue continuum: 1.03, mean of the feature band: 0.64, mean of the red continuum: 0.665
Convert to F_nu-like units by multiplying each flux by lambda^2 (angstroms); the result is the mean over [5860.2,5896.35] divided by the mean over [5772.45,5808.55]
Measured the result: 0.6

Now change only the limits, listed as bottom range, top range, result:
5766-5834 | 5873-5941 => 0.63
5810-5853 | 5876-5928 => 0.61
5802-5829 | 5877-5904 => 0.48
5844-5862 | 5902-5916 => 0.72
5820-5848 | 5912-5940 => 0.78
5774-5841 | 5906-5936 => 0.73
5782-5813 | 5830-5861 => 0.89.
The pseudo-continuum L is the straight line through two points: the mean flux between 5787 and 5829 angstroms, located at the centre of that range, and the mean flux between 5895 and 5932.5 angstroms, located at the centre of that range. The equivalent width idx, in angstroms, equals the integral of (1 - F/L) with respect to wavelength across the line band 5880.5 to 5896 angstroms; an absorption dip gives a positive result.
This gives 6.6 angstroms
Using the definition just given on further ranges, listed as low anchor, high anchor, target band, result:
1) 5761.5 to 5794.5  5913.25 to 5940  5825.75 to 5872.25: -2.18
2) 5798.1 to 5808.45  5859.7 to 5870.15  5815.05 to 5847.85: 0.58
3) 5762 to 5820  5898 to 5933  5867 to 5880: 0.67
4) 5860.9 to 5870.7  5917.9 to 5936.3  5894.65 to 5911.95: 6.07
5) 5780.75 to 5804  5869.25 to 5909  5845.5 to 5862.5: -3.53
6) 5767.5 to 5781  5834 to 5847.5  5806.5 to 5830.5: 0.69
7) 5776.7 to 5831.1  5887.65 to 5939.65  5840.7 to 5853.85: -1.34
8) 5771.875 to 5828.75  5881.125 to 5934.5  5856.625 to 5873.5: -1.65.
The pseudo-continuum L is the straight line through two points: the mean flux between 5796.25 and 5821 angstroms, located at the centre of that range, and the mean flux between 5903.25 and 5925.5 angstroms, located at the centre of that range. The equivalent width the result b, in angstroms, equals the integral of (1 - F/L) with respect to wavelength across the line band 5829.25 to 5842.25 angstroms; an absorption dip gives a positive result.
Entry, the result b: -0.94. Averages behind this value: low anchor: 1.06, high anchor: 0.69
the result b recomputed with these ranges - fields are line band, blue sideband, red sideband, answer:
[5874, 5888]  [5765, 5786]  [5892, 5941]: 1.9 angstroms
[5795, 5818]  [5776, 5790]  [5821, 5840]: -1.6 angstroms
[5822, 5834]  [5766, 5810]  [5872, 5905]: -2.1 angstroms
